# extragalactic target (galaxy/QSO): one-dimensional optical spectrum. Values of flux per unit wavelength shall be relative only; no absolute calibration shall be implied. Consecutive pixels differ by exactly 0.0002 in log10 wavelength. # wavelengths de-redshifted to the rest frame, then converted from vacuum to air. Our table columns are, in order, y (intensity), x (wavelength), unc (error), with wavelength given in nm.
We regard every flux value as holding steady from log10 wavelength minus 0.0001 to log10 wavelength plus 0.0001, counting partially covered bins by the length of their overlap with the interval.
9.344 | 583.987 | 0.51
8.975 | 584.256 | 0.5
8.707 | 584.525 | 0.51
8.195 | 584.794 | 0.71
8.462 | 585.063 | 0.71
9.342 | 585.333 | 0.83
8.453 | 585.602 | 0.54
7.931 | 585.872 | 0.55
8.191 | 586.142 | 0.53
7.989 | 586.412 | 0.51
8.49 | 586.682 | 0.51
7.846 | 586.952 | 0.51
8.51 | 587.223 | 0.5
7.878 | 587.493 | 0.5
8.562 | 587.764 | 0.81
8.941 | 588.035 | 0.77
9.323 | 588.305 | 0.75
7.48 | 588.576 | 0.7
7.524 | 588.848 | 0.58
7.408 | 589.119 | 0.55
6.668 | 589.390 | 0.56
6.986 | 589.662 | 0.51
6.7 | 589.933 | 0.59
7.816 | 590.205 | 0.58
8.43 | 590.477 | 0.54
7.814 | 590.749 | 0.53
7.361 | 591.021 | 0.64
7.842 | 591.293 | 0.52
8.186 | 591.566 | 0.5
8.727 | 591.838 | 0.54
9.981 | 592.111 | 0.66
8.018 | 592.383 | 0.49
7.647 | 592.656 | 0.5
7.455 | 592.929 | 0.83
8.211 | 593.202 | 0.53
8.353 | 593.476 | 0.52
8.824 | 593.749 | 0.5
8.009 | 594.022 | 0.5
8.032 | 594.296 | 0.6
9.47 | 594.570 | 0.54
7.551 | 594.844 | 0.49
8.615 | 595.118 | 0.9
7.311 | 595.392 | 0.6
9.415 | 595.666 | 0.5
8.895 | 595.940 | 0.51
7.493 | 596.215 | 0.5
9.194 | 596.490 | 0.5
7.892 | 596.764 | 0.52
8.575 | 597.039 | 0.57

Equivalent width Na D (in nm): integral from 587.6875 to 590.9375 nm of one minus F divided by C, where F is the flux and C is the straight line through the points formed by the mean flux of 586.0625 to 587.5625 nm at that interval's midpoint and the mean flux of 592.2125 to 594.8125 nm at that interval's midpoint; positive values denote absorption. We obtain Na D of 0.159 nm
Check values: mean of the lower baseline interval 8.16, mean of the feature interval 7.78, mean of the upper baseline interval 8.22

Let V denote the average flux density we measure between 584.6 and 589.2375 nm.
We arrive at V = 8.27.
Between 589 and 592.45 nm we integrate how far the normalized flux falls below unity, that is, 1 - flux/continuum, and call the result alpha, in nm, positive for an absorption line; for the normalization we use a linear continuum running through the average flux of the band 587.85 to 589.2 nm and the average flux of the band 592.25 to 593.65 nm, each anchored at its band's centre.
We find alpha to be 0.10 nm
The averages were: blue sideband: 8.18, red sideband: 7.96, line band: 7.84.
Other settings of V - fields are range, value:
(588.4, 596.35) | 8.02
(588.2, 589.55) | 7.63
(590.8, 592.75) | 8.25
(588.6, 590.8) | 7.4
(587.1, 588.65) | 8.49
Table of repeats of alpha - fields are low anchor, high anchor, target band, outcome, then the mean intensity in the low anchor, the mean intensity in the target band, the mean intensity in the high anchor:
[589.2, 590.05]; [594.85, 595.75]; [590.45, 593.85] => -0.34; 6.83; 8.21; 8.26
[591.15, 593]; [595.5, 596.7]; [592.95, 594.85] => 0.02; 8.29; 8.35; 8.67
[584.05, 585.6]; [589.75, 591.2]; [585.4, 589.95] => 0.11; 8.74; 7.99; 7.61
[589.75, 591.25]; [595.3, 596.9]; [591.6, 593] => -0.09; 7.62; 8.4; 8.4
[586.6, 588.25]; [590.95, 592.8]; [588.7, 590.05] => 0.21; 8.42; 7.06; 8.28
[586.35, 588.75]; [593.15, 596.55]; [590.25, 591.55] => 0.07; 8.33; 7.89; 8.4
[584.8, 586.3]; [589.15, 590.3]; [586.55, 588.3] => -0.14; 8.44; 8.44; 7.05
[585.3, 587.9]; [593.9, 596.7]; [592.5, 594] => 0.05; 8.28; 8.09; 8.39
